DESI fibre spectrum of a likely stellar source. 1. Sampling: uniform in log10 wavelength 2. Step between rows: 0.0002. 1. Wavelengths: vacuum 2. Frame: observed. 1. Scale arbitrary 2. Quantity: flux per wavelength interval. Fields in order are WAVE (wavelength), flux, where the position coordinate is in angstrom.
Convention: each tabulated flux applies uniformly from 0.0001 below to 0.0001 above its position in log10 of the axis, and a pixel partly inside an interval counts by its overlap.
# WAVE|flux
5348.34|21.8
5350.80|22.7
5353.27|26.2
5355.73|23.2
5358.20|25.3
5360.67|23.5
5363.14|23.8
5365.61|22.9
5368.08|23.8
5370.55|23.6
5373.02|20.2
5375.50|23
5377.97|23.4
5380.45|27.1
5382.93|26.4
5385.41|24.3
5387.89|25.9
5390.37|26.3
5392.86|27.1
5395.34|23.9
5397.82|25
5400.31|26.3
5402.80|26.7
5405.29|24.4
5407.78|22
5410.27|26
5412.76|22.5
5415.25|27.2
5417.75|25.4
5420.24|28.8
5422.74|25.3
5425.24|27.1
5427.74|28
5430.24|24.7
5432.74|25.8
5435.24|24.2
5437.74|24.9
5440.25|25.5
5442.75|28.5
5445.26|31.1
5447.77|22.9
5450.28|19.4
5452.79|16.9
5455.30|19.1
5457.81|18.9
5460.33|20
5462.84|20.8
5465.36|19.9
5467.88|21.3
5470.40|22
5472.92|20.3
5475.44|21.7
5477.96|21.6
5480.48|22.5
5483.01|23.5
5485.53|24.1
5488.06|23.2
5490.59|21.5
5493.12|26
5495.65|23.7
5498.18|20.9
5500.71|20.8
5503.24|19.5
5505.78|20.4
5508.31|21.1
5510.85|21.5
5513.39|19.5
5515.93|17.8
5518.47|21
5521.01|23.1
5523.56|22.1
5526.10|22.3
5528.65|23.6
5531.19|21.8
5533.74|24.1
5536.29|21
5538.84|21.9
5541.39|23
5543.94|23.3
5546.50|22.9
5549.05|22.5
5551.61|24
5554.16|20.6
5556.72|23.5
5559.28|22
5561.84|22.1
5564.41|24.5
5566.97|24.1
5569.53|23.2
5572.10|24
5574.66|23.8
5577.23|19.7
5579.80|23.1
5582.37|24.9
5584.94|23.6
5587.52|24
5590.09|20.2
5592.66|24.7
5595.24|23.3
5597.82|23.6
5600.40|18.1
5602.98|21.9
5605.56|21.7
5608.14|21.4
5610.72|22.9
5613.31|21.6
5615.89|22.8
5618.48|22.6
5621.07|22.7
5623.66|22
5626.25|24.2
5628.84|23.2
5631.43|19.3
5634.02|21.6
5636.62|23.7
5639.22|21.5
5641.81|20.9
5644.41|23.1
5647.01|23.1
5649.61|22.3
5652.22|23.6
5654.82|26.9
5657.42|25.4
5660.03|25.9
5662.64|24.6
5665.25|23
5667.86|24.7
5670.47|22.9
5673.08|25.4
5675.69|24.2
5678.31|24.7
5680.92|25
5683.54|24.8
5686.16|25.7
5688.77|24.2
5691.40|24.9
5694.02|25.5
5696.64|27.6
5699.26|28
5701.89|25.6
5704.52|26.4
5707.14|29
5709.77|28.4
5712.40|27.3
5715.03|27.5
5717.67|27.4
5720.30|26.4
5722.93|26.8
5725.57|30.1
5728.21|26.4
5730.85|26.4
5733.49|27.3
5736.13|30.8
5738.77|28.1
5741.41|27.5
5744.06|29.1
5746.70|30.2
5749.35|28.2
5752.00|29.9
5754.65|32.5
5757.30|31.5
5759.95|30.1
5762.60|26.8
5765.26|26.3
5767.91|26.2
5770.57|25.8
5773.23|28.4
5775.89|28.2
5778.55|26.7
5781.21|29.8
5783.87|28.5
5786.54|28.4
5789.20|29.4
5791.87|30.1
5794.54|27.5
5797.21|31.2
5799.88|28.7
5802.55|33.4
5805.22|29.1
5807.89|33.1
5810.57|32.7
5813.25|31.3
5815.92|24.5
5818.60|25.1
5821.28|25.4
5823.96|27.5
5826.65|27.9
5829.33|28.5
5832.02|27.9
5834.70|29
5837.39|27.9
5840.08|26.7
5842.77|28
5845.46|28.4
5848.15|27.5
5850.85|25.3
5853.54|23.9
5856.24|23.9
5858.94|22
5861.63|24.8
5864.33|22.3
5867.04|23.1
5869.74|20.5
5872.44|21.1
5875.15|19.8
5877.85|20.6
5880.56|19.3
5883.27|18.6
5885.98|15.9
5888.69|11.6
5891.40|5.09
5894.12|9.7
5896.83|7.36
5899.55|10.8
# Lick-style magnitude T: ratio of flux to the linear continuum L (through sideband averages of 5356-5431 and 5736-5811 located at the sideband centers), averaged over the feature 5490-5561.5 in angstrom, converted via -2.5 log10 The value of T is 0.20 mag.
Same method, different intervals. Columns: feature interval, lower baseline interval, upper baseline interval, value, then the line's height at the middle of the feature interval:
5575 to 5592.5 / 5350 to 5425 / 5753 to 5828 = 0.17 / 26.7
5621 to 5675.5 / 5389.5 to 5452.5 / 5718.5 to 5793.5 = 0.18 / 27.5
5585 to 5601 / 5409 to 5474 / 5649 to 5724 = 0.11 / 24.9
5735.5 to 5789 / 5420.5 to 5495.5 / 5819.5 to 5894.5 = -0.25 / 22.8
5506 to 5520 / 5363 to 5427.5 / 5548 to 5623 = 0.16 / 23.5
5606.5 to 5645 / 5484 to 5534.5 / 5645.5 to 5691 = 0.07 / 23.8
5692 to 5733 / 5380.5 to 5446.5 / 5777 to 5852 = 0.03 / 27.9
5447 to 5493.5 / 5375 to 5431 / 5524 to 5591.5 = 0.15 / 24.4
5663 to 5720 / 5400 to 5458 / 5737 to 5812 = 0.09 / 28.1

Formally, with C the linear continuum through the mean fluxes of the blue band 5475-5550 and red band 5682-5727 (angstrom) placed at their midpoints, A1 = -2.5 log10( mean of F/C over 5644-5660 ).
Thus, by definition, 0.05 mag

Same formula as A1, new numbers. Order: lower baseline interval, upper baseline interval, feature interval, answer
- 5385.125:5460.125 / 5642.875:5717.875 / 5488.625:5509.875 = 0.146 mag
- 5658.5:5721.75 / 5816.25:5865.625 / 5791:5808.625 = -0.165 mag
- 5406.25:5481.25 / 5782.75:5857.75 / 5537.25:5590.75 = 0.094 mag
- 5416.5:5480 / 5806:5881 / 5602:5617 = 0.106 mag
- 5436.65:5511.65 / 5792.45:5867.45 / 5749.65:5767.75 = -0.112 mag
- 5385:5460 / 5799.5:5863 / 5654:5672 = 0.072 mag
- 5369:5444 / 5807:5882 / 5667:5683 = 0.043 mag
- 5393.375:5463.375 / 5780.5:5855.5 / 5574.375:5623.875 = 0.168 mag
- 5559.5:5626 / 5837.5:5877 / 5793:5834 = -0.207 mag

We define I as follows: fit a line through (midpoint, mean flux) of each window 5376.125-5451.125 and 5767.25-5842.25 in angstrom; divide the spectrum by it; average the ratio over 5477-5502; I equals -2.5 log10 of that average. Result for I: 0.15 mag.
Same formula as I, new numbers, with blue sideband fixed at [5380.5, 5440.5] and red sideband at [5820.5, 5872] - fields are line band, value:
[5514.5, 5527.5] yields 0.20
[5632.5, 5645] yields 0.16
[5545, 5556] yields 0.14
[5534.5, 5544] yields 0.15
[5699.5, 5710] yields -0.07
